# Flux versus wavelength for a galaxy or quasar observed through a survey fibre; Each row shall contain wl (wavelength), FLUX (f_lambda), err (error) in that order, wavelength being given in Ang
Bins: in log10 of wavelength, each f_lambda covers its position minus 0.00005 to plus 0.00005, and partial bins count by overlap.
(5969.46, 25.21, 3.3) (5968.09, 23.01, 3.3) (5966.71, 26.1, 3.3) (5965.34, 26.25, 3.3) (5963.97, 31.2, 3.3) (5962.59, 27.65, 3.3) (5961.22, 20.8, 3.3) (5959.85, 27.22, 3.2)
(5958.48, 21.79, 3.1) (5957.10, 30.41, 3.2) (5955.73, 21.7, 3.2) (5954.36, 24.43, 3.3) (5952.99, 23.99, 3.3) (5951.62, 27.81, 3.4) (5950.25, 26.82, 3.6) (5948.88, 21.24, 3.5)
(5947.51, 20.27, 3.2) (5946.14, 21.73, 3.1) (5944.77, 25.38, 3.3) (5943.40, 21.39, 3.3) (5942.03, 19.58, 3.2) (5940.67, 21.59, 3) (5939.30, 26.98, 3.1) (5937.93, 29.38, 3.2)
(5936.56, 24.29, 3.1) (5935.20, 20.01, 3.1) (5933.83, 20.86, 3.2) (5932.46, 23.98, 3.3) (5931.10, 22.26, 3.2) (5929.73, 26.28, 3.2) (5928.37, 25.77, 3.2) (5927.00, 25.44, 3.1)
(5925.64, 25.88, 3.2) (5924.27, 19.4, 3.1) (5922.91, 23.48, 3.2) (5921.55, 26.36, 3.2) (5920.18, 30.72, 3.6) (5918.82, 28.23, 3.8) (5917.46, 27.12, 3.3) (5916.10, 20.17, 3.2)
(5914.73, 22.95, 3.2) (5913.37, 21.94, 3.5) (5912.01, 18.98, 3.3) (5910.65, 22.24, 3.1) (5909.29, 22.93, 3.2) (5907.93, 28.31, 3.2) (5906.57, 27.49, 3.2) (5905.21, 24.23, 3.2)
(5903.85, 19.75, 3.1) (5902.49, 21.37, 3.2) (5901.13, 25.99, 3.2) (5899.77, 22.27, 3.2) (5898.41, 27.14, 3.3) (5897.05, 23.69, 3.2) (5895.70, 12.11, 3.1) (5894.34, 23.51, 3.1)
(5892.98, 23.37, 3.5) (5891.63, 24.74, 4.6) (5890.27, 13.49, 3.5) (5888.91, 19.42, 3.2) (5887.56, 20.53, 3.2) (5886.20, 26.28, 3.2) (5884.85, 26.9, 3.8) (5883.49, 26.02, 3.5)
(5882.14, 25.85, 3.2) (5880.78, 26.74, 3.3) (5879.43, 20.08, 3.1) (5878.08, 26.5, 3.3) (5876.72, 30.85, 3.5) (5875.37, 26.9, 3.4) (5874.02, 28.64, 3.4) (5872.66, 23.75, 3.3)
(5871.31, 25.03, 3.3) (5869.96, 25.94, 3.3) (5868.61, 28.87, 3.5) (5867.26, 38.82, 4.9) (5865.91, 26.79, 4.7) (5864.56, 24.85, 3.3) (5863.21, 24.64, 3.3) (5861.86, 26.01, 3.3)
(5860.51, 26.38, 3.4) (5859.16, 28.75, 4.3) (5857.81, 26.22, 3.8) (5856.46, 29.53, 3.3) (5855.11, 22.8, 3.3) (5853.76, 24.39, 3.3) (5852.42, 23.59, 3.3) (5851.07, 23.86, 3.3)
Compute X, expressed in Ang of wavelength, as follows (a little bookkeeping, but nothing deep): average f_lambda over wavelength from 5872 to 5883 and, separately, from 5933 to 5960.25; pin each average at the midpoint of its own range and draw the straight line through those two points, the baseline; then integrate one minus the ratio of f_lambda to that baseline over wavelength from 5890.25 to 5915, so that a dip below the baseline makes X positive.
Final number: 2.6 Ang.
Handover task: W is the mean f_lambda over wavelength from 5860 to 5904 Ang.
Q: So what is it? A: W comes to 24.7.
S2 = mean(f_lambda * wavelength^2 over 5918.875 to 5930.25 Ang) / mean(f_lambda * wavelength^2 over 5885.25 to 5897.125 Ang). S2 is 1.24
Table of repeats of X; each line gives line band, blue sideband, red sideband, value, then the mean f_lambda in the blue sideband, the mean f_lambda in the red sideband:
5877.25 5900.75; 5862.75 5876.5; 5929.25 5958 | 3.2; 27.6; 23.8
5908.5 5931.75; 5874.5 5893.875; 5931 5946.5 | -0.6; 24.2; 23.2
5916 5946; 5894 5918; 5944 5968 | -0.6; 22.9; 24.9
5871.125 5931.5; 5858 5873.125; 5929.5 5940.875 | 3.6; 27.3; 24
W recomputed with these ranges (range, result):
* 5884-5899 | 21.9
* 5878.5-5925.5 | 23.4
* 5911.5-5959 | 24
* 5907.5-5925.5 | 24.1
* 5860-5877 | 27.4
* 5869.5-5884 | 26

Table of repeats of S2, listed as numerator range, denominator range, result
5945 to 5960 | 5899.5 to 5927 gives 1.02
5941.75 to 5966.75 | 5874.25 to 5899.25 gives 1.06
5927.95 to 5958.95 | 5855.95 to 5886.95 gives 0.91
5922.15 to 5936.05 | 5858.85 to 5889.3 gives 0.90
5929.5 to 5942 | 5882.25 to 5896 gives 1.09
